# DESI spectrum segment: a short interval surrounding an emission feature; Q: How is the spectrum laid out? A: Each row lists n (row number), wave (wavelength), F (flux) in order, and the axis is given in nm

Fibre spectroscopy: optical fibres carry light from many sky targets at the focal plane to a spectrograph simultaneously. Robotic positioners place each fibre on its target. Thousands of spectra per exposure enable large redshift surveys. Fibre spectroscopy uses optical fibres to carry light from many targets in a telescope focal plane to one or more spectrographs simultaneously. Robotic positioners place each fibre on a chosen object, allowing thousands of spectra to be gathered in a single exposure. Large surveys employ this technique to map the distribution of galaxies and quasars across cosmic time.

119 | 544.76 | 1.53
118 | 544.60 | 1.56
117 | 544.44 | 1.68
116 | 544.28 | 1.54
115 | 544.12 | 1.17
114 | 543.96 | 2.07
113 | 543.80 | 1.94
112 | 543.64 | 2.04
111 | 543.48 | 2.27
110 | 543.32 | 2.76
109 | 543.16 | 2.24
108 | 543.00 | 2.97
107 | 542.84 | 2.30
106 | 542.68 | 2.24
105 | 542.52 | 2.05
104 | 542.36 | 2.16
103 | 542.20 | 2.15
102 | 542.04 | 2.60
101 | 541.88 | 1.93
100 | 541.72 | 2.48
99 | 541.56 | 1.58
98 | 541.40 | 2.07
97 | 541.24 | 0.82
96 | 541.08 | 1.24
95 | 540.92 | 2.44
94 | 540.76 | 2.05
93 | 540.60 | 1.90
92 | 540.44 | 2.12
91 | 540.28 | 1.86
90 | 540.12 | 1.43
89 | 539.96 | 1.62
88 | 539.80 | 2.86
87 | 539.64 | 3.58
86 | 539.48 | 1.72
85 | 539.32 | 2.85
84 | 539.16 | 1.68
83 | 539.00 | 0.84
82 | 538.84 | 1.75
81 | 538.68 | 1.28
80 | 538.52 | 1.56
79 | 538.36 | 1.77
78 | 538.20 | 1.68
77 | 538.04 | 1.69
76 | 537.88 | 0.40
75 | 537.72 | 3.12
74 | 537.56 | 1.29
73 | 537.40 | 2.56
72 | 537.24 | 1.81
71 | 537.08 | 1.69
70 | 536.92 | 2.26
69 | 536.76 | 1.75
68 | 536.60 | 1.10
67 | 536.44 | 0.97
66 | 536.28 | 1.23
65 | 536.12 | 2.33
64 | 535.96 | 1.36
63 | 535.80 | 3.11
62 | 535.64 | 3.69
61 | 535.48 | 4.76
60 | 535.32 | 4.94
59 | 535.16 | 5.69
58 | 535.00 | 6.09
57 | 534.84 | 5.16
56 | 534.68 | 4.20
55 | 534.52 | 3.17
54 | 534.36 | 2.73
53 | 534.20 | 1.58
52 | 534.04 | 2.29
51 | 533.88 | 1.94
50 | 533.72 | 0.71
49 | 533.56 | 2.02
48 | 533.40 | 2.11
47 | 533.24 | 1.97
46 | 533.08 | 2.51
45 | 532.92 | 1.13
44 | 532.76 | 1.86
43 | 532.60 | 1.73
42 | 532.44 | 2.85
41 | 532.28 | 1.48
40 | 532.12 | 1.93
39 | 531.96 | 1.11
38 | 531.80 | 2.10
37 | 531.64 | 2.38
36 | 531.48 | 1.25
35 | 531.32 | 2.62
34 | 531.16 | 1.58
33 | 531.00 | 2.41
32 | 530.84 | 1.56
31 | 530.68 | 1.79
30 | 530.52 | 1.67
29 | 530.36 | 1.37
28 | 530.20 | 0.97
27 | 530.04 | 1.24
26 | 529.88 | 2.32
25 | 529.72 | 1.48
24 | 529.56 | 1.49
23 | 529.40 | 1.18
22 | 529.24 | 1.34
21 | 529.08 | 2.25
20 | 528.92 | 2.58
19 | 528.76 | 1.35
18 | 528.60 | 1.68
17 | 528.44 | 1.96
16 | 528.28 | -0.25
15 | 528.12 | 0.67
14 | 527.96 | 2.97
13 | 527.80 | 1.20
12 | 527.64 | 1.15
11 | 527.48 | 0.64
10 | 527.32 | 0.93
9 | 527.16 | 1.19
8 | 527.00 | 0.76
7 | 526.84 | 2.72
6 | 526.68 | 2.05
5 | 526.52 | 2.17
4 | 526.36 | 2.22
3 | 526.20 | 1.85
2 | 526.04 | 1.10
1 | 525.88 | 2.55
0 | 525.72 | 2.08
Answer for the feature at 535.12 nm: [O II] 3727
